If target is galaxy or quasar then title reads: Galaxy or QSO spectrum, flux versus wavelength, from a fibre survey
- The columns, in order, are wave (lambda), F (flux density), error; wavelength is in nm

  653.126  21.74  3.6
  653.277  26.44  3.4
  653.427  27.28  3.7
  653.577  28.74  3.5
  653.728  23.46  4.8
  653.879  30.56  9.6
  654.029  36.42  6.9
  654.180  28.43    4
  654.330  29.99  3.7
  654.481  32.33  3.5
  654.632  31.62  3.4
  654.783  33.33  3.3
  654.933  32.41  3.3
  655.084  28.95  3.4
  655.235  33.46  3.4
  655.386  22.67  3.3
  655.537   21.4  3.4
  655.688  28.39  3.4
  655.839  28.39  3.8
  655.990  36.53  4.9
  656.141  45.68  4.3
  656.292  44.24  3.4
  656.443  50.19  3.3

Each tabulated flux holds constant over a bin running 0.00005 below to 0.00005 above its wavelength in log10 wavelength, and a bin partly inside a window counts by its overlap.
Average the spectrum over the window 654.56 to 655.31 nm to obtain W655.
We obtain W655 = 32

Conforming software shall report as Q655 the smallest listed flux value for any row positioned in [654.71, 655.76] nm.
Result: 21.4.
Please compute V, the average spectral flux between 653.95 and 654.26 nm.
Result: 32.4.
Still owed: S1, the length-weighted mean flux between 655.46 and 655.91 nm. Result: 26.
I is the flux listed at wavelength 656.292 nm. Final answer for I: 44.24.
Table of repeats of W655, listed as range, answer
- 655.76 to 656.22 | 36.9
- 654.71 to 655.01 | 32.9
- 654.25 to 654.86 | 31.8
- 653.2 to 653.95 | 27.2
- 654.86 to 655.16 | 30.6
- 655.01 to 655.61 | 26.6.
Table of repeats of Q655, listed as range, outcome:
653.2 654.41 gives 23.46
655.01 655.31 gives 28.95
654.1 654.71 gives 28.43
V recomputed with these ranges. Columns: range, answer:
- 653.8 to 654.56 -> 31.5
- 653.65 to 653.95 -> 26.9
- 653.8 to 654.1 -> 33.4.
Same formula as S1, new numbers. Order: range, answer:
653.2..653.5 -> 26.8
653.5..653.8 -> 26.1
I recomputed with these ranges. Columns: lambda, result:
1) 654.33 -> 29.99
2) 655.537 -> 21.4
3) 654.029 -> 36.42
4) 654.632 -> 31.62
